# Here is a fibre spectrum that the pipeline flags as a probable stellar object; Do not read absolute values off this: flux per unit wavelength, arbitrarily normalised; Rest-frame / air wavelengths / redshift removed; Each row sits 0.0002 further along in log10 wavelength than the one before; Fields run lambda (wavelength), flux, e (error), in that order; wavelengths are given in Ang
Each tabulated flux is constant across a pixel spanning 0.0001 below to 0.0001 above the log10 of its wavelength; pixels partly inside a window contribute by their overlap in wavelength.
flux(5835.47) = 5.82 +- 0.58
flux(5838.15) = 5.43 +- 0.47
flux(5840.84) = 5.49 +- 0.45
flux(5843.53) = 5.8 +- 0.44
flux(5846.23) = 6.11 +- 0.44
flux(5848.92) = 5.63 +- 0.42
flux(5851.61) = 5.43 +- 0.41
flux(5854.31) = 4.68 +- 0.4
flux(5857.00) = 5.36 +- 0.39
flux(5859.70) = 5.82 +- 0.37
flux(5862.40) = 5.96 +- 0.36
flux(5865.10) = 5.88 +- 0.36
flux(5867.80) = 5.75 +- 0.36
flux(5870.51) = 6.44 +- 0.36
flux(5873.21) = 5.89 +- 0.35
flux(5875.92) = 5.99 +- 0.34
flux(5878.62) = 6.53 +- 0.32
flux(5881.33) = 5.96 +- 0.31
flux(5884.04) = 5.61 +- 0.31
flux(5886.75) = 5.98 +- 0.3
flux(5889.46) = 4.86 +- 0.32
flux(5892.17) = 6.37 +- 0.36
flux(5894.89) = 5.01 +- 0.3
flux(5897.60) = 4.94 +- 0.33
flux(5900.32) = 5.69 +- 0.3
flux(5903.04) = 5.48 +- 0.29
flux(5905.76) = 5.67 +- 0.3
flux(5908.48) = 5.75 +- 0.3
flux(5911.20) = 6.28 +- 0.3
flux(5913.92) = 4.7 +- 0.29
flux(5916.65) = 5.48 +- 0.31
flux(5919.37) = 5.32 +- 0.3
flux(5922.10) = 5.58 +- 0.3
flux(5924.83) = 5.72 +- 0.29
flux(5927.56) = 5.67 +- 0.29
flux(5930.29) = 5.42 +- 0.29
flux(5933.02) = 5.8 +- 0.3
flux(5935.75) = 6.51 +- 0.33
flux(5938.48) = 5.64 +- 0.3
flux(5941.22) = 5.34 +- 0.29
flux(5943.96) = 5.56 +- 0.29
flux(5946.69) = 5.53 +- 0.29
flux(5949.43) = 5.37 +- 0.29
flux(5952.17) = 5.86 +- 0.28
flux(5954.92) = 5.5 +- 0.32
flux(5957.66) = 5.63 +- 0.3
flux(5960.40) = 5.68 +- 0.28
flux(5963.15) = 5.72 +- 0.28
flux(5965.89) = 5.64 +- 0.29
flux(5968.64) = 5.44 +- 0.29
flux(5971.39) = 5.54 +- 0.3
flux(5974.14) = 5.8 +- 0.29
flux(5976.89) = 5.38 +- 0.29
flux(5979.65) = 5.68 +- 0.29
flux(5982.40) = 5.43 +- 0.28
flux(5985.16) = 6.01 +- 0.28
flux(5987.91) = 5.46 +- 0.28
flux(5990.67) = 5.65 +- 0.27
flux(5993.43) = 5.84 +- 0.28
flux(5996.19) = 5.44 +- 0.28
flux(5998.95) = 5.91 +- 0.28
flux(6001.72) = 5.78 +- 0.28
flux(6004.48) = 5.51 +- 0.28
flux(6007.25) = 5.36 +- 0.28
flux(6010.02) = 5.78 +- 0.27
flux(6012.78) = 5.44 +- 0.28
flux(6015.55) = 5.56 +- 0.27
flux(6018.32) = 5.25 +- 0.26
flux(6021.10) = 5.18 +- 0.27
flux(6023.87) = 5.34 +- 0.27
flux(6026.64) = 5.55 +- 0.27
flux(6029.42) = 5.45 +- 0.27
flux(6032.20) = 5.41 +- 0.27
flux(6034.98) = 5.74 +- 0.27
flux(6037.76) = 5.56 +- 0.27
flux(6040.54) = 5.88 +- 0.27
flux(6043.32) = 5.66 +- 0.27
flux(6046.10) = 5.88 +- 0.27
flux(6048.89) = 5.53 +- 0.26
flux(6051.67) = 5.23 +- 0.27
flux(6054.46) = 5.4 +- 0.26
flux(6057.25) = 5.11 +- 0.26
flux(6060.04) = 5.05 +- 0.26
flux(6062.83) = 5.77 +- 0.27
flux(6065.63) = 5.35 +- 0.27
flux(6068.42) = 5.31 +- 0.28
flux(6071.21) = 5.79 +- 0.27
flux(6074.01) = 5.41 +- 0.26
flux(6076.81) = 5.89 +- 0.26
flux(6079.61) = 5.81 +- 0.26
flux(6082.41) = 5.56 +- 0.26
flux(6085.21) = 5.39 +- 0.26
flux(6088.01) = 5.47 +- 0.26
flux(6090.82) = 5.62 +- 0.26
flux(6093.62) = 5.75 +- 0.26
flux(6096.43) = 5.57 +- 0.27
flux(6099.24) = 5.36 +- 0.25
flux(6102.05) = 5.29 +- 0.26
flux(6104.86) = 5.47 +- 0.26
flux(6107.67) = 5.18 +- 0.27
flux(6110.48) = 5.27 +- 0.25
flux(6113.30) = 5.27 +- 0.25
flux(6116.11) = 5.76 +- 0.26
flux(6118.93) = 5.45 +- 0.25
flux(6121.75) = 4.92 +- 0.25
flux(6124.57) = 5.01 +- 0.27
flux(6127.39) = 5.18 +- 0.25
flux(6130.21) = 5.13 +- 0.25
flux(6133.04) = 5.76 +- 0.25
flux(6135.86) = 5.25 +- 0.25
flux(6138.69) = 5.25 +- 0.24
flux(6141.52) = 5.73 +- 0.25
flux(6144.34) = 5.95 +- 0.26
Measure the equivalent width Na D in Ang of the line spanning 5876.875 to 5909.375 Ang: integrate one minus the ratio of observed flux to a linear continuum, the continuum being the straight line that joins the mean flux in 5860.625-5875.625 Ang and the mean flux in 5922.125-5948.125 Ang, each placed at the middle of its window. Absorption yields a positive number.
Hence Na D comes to 1.2 Ang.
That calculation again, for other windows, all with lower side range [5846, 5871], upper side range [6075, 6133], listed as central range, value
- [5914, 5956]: 0.0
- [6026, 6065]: -0.2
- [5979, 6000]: -0.5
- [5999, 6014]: -0.2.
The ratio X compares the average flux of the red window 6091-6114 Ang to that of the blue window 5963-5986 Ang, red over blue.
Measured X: 1.0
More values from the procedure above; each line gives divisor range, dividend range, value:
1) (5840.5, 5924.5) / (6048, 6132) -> 0.96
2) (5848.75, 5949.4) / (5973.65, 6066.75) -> 0.98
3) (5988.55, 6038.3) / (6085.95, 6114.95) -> 0.98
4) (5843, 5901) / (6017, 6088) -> 0.96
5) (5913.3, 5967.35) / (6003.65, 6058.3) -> 0.98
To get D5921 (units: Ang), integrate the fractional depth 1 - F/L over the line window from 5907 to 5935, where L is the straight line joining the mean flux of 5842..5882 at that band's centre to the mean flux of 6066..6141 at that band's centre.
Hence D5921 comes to 0.6 Ang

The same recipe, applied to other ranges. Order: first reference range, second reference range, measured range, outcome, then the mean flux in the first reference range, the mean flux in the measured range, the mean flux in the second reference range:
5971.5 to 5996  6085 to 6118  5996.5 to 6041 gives 0.4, 5.64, 5.53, 5.45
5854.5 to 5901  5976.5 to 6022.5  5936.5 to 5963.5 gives 0.2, 5.74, 5.6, 5.57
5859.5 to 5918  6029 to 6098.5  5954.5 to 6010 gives 0.0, 5.73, 5.63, 5.54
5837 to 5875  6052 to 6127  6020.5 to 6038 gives 0.1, 5.69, 5.47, 5.43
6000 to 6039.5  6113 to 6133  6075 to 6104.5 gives -1.2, 5.5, 5.56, 5.28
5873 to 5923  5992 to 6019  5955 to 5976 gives 0.0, 5.63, 5.62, 5.6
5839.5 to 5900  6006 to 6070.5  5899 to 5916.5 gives 0.2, 5.7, 5.59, 5.47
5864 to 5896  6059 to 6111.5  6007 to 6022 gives 0.5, 5.86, 5.44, 5.49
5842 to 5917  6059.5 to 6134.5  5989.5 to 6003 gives -0.4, 5.68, 5.72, 5.44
